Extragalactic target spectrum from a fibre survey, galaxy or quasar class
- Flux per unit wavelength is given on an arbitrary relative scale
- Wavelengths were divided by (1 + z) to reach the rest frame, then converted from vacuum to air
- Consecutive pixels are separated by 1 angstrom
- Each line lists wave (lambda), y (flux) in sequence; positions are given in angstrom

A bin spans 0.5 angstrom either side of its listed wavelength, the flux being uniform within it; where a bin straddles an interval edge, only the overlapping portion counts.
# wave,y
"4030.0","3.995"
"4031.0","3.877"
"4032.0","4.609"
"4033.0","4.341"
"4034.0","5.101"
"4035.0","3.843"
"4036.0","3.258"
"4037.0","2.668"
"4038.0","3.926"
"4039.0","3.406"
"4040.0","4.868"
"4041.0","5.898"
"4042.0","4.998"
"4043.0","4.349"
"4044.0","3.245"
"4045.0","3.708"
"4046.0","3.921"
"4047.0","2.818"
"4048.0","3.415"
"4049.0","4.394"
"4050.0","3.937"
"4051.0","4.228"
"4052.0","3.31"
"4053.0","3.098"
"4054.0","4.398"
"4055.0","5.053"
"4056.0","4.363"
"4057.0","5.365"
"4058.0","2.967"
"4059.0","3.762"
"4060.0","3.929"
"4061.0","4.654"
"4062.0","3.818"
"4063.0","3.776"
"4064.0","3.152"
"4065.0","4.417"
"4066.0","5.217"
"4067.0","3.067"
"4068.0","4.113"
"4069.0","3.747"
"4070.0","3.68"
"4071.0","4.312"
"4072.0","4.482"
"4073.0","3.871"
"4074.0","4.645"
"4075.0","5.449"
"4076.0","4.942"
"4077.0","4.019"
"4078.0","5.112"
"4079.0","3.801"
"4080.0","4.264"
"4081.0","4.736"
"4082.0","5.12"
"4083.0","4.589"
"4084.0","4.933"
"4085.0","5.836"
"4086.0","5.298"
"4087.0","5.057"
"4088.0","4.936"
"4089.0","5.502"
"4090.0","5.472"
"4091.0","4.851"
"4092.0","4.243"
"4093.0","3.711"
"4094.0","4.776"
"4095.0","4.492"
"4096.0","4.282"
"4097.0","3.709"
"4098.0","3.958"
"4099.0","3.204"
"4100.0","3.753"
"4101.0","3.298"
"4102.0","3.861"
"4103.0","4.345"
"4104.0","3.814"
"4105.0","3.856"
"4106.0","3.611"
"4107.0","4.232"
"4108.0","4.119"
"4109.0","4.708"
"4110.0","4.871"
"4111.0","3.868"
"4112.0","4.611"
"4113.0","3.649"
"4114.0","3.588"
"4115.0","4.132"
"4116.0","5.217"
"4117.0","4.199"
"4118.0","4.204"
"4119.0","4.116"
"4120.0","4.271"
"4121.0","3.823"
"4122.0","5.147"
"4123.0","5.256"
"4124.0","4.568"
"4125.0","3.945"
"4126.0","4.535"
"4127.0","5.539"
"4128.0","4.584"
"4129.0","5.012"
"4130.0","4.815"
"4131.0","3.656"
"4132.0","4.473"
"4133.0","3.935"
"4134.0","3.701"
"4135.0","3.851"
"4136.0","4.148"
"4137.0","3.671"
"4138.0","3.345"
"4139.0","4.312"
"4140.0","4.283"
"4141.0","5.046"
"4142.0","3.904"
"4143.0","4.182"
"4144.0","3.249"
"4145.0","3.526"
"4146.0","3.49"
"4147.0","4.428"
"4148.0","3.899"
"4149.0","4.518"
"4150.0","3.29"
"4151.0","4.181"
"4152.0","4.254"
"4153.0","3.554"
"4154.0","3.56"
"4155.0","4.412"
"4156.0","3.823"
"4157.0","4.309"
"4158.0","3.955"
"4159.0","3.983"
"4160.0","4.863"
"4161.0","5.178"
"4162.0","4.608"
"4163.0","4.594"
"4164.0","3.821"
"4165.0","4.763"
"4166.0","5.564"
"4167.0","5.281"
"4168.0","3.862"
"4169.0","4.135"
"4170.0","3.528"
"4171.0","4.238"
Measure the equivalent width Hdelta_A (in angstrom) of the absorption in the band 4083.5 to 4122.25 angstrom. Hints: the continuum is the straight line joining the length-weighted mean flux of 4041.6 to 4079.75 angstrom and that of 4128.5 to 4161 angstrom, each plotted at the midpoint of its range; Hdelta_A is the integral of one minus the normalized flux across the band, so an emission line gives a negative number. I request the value -2.49 angstrom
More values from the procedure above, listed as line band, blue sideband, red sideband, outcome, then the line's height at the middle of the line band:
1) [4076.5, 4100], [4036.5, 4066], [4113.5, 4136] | -2.2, 4.2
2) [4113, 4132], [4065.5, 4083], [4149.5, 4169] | -0.5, 4.34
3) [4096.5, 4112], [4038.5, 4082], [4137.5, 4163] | 0.6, 4.13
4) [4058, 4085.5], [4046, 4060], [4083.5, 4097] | 0.4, 4.38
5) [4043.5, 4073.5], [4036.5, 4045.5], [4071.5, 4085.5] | 3.1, 4.39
